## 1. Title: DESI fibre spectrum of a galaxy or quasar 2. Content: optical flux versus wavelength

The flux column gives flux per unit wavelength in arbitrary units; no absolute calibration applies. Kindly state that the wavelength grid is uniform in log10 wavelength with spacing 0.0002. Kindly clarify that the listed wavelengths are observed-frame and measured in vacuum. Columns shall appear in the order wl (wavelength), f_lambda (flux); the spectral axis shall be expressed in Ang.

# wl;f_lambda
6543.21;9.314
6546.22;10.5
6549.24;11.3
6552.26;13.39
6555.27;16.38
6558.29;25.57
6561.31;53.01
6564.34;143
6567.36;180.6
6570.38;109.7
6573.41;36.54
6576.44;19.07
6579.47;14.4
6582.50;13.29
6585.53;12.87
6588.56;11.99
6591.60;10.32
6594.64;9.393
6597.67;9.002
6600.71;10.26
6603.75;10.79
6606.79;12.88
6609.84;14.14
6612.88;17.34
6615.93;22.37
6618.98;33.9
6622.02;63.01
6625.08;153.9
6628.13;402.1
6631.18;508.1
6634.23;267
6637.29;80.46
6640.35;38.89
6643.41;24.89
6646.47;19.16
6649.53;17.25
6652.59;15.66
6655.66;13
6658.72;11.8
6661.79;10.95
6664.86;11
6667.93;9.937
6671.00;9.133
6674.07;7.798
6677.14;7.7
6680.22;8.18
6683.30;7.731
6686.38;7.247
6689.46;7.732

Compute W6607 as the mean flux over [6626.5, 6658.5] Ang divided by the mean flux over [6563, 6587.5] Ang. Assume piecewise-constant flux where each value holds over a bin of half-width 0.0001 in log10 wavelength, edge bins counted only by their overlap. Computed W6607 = 2.06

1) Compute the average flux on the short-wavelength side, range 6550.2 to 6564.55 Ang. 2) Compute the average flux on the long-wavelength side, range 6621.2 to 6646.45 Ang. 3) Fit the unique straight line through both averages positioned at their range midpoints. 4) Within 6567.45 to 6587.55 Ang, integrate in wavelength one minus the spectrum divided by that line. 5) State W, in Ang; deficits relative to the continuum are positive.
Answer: 6.9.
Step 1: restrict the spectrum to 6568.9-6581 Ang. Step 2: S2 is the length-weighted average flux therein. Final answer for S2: 44.7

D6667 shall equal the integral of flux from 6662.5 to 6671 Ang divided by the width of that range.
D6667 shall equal 10.3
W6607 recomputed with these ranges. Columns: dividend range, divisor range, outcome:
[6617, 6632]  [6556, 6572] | 2.18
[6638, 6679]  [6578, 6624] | 0.86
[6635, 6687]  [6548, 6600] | 0.53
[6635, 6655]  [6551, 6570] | 0.54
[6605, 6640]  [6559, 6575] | 1.39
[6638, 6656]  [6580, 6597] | 2.13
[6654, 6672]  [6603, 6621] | 0.55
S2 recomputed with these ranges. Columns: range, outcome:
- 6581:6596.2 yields 11.6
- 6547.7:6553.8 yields 12.4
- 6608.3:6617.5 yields 18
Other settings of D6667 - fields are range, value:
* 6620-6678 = 88.2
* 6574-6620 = 15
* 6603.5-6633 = 130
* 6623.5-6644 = 219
